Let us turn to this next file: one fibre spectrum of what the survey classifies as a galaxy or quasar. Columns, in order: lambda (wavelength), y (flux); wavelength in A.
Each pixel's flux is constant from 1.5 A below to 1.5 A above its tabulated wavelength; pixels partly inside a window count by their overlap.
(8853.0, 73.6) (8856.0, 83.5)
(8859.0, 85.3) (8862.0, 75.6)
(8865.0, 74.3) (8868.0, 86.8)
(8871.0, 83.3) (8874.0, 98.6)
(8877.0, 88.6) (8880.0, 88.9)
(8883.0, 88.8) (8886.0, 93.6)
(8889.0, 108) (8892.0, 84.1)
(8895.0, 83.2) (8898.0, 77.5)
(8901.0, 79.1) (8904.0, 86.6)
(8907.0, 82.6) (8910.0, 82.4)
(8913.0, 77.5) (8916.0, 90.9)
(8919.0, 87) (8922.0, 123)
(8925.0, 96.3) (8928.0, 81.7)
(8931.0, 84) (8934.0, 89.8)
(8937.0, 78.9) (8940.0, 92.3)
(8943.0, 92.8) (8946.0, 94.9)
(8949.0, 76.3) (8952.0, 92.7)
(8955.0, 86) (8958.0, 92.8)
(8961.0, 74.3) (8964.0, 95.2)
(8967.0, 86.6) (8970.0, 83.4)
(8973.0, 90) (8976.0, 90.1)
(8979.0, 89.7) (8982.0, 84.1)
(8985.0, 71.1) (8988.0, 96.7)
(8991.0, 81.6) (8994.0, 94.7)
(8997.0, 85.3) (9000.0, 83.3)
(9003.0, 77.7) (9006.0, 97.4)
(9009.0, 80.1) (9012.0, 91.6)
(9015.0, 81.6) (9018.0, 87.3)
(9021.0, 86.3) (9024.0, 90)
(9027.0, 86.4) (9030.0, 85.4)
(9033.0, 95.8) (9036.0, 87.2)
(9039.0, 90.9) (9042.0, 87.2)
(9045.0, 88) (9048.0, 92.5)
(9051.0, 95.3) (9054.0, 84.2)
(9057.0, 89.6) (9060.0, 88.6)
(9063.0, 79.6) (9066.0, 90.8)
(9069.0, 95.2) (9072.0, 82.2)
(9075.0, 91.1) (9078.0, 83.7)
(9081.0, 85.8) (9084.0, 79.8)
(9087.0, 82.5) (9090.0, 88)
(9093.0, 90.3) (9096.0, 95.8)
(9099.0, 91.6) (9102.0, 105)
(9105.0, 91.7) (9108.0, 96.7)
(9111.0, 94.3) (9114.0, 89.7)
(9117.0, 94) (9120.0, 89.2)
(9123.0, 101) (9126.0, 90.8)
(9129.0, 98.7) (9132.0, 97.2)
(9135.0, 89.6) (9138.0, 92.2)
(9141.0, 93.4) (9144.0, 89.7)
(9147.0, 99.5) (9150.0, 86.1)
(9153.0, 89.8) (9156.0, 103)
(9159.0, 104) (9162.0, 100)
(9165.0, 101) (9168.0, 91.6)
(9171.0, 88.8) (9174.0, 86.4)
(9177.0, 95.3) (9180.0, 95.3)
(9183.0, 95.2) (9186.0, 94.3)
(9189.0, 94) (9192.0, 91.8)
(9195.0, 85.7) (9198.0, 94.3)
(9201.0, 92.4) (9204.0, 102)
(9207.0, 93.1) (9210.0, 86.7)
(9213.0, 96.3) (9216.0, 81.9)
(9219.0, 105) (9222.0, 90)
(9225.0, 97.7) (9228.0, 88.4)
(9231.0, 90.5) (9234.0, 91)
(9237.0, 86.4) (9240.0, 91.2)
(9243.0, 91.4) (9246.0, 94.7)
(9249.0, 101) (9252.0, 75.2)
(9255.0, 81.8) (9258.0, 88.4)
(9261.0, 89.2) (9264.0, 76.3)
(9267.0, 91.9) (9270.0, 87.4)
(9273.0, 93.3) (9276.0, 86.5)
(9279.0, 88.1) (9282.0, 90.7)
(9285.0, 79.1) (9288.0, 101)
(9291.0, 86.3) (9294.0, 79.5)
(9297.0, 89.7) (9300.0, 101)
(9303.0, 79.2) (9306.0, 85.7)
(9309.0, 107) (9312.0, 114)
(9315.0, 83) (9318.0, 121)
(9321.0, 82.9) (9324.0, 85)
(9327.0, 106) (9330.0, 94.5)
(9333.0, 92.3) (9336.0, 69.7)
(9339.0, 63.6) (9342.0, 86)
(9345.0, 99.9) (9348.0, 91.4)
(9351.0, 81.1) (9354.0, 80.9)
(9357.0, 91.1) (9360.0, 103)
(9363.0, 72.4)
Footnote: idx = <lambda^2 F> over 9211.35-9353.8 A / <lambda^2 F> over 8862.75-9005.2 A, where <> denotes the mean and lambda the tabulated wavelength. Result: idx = 1.1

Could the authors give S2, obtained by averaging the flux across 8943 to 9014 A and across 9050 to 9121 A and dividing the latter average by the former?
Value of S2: 1.0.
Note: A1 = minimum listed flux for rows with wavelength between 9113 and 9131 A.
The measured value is 89.2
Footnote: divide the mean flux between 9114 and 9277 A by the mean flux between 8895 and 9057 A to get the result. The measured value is 1.05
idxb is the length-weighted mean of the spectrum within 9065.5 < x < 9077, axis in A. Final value 89.5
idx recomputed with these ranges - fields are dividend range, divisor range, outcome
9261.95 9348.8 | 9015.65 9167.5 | 1.03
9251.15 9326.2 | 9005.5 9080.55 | 1.08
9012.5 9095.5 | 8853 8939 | 1.05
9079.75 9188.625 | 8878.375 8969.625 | 1.11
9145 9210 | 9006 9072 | 1.10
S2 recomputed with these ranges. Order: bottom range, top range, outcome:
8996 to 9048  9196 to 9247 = 1.06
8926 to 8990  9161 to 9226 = 1.08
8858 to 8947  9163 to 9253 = 1.05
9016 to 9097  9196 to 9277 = 1.03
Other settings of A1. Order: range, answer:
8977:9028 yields 71.1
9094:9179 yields 86.1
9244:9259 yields 75.2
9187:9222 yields 81.9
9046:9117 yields 79.6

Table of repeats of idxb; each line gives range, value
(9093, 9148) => 94.3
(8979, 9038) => 86.6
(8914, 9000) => 88.5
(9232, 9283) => 88.5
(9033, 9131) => 90.5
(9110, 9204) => 93.9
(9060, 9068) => 86.5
